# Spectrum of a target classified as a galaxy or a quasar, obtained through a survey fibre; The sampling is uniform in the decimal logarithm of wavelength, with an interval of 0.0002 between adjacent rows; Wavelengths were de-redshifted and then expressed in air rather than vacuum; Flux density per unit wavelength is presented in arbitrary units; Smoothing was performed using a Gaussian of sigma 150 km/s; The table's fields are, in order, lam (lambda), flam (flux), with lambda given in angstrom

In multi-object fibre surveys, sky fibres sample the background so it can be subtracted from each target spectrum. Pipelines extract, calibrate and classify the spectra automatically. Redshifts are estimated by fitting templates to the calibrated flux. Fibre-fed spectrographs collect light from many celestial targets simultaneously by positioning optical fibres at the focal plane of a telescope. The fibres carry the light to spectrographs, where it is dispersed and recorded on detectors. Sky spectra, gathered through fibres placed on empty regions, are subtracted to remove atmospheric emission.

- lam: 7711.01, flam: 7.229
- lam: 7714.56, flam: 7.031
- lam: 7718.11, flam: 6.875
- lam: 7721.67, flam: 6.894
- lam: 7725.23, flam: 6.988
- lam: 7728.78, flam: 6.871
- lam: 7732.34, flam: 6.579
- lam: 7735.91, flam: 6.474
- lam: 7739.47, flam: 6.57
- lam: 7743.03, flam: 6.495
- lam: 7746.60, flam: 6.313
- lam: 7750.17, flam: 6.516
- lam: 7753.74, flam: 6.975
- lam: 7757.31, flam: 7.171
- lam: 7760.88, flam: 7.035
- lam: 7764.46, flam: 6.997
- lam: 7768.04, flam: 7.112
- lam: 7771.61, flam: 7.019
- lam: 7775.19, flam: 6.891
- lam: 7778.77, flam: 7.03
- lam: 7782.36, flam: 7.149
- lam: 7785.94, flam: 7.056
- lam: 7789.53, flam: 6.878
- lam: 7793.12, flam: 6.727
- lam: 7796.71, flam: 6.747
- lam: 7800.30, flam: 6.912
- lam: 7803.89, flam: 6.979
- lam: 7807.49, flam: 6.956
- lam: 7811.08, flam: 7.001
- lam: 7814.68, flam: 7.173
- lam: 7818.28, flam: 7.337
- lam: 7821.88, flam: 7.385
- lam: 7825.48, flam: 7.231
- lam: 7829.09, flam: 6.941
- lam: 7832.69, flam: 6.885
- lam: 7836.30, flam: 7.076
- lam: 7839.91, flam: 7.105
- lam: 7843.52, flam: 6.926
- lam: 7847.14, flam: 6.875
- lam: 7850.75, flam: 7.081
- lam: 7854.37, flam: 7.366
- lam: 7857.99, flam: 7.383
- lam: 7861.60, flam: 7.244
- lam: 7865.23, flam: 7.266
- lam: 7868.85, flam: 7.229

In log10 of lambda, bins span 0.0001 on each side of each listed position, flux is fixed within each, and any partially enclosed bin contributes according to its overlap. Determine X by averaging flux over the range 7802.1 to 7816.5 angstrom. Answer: 7.03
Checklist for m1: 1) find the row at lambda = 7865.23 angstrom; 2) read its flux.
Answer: 7.266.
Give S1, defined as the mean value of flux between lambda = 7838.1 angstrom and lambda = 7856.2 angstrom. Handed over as 7.07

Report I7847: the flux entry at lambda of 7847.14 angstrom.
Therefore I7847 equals 6.875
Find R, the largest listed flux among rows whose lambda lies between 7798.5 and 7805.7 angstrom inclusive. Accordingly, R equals 6.979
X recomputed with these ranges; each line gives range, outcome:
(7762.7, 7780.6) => 7.01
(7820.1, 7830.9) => 7.19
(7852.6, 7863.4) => 7.34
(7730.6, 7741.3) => 6.54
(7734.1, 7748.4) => 6.46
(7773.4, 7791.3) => 7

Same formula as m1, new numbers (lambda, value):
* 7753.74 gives 6.975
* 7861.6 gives 7.244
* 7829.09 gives 6.941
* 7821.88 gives 7.385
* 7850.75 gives 7.081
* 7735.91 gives 6.474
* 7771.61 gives 7.019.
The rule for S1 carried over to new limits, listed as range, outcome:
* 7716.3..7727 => 6.92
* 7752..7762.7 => 7.06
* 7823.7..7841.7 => 7.05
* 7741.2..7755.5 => 6.57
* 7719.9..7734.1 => 6.84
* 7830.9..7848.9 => 6.97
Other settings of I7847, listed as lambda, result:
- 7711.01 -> 7.229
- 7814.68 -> 7.173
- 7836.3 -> 7.076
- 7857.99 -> 7.383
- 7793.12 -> 6.727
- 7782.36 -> 7.149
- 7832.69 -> 6.885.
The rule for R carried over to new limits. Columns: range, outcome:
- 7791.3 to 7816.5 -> 7.173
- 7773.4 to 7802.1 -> 7.149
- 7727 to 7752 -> 6.871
